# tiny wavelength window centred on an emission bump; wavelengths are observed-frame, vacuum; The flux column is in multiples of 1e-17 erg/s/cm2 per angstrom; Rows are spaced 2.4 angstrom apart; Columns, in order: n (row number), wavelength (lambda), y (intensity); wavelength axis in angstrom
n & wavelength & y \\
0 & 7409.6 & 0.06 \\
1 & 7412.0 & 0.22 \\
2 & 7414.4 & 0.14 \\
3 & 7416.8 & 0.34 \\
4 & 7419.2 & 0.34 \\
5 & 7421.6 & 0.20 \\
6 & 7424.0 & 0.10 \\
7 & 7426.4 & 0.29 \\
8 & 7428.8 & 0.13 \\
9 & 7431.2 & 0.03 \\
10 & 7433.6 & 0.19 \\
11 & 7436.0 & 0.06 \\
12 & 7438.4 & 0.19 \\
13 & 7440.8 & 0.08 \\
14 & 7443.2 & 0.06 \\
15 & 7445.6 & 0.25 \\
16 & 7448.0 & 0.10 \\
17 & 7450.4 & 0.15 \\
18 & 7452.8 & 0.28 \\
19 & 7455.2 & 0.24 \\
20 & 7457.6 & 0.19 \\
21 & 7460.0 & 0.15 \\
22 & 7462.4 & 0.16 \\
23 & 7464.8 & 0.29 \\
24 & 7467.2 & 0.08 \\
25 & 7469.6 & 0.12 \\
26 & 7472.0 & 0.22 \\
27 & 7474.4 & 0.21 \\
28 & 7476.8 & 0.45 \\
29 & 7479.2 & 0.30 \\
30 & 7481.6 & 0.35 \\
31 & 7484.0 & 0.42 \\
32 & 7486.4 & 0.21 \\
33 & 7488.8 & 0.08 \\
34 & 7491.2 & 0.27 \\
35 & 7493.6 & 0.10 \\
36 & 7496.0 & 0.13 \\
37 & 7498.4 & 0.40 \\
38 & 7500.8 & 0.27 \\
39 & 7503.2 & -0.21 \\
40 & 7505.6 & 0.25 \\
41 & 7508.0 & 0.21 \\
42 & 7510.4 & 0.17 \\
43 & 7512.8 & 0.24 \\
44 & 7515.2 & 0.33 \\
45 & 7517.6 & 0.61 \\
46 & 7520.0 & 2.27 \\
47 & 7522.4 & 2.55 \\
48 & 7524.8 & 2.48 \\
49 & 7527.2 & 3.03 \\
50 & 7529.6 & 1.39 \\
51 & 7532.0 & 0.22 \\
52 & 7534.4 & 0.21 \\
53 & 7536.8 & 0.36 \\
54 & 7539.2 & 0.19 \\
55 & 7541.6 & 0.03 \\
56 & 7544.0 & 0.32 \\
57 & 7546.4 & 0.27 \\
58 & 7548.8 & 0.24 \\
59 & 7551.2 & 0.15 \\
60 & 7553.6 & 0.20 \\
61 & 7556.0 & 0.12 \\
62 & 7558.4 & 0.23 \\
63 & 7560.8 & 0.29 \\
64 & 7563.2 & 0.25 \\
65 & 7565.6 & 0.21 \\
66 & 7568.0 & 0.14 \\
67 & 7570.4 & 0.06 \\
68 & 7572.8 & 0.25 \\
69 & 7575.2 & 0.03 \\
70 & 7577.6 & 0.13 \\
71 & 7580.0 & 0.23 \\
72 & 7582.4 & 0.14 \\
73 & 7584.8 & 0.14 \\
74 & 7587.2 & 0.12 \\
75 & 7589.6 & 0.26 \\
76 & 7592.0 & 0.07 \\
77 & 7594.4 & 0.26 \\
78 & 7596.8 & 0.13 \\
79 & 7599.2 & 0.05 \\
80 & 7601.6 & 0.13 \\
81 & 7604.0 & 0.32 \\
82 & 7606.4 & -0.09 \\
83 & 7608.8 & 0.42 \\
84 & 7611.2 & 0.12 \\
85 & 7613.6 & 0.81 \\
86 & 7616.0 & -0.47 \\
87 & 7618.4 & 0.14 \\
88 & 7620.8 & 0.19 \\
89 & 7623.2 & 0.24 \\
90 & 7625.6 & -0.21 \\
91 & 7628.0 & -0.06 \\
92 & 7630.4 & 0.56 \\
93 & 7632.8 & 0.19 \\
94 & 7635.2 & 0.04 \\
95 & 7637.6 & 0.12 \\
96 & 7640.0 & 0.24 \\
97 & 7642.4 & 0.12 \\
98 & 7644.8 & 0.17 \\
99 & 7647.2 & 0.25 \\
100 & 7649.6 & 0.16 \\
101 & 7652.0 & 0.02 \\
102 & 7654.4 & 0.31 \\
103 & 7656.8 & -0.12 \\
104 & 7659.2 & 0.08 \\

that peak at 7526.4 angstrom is [O II]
